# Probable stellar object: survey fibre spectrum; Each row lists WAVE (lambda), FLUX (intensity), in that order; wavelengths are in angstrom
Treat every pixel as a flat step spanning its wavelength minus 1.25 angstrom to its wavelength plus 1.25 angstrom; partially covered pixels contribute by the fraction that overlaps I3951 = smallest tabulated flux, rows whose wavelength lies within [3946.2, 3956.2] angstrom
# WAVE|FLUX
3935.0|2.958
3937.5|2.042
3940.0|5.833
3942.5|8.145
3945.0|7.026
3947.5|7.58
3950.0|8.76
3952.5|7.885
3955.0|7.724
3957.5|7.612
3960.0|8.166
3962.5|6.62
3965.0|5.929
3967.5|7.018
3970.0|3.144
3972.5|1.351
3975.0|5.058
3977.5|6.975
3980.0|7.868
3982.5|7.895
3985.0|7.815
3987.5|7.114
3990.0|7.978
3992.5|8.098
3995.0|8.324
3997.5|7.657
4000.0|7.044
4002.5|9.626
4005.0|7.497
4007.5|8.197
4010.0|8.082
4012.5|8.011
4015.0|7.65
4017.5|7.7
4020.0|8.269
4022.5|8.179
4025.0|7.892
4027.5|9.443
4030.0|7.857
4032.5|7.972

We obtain 7.58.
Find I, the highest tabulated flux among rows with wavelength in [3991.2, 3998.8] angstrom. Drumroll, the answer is 8.324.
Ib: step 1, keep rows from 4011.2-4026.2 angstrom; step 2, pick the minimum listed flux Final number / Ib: 7.65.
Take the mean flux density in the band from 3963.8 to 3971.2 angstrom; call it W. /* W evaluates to 5.37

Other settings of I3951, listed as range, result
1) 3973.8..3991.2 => 5.058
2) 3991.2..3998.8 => 7.657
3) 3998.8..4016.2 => 7.044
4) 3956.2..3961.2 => 7.612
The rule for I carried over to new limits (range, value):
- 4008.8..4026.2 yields 8.269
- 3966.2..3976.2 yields 7.018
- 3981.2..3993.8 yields 8.098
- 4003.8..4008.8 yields 8.197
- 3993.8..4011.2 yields 9.626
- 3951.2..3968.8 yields 8.166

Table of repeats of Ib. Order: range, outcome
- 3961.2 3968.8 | 5.929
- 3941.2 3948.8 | 7.026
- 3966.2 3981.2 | 1.351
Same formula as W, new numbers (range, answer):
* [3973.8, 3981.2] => 6.64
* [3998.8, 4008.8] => 8.1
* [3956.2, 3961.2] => 7.88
